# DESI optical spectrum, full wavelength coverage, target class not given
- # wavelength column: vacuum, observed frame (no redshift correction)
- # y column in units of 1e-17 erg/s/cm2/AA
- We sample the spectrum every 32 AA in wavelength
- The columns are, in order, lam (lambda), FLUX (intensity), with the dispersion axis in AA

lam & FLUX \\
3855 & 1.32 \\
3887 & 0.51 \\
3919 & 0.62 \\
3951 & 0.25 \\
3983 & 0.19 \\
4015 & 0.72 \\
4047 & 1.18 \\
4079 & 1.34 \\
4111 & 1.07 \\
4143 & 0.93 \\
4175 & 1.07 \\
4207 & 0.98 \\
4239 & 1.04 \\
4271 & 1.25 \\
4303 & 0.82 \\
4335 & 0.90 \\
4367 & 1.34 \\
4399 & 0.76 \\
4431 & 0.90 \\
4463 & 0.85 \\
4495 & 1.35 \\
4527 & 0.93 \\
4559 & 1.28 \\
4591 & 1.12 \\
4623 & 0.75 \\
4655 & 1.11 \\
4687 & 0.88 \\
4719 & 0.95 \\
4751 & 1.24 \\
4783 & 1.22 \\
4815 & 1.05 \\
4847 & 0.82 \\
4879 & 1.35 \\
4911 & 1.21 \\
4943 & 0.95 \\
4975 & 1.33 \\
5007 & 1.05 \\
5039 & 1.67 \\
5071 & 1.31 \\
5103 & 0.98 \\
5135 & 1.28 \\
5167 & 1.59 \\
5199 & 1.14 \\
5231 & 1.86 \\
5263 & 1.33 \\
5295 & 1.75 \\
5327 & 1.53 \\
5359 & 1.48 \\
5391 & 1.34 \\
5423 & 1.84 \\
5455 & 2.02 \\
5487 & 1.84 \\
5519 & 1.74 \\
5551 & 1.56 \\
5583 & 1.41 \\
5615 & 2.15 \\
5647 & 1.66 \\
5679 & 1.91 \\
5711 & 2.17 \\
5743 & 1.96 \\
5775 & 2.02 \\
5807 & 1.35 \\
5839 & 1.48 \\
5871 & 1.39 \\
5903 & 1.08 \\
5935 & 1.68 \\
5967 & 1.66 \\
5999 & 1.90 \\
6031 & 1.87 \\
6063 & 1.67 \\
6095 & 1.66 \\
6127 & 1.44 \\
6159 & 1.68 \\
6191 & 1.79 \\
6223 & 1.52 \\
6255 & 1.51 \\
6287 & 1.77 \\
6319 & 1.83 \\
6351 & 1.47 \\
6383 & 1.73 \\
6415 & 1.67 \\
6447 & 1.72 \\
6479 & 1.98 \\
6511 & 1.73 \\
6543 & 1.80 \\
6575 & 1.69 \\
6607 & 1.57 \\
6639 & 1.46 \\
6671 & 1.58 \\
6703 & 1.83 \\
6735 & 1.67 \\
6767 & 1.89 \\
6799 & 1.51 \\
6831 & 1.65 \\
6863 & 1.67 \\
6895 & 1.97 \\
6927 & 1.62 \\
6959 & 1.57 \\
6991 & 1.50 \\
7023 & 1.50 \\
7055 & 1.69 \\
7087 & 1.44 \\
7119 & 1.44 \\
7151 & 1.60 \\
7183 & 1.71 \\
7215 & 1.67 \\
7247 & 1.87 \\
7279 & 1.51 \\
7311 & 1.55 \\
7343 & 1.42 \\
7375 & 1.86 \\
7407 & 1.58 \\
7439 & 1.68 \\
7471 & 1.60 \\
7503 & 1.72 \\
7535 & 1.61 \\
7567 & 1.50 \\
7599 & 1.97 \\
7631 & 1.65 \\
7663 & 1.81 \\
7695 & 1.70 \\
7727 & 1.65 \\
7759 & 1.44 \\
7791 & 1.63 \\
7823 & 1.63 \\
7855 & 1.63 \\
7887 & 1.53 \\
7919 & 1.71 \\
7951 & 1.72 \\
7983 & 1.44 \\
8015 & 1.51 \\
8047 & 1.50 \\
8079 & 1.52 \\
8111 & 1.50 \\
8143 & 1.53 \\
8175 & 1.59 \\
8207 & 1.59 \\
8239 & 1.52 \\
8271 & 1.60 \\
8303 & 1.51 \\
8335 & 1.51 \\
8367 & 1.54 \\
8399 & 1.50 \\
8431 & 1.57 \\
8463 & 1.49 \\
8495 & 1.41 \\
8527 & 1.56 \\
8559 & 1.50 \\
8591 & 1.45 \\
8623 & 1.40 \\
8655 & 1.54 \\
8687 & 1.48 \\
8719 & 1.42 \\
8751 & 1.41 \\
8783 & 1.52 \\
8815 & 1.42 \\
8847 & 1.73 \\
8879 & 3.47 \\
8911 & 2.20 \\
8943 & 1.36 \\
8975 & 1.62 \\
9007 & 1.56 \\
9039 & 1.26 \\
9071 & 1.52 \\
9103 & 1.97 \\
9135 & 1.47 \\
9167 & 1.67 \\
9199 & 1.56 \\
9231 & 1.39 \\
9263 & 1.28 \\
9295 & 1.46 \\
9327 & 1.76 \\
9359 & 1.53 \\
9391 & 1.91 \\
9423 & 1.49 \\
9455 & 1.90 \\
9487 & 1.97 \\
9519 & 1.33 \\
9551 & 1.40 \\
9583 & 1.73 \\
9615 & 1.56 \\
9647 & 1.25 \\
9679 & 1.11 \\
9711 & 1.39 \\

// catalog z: 0.35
